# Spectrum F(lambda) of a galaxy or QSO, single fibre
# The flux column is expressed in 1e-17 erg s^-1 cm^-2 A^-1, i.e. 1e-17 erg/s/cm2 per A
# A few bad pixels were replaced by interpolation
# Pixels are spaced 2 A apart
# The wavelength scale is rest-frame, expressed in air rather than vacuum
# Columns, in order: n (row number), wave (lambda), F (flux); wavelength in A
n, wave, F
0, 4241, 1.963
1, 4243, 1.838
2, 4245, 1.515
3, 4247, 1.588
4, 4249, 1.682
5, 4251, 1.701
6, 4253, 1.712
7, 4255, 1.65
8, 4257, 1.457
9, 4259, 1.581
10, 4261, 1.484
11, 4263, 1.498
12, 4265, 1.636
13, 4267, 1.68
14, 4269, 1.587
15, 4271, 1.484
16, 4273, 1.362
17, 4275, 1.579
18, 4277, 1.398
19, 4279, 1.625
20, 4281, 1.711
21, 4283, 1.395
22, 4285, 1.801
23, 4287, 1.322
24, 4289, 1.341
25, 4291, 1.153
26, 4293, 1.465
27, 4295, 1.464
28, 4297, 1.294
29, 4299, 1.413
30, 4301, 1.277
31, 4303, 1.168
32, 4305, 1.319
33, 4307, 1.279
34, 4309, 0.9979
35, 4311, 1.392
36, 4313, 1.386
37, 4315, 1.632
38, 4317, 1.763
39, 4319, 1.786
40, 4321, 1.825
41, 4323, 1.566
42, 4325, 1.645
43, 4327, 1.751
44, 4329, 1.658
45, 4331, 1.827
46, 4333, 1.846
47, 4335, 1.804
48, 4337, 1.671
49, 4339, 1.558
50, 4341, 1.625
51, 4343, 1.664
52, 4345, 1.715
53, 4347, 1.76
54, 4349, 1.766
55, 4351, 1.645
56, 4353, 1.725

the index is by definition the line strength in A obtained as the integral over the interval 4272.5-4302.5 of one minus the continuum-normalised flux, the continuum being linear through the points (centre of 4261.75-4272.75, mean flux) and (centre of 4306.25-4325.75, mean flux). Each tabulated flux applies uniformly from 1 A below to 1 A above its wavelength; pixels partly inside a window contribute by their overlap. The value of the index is 2.1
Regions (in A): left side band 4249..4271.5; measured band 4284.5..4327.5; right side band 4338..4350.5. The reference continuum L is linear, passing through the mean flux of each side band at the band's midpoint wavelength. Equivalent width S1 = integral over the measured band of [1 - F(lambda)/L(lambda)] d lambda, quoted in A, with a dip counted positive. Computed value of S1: 5.1 A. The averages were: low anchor 1.59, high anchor 1.68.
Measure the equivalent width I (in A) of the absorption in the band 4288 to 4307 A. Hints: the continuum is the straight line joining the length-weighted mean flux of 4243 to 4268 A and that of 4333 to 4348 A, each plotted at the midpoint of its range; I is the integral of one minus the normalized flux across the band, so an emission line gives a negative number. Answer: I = 3.82 A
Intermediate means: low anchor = 1.61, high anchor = 1.7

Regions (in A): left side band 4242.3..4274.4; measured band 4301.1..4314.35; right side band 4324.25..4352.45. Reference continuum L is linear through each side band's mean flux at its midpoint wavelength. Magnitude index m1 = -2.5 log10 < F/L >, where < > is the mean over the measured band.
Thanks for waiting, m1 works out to 0.295 mag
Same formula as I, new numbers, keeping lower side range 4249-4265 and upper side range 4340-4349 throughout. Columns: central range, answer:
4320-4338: -0.56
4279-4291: 0.98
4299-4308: 2.03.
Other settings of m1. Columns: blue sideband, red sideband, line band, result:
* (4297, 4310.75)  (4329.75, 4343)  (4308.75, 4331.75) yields -0.09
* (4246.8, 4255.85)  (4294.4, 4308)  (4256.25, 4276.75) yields 0.02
